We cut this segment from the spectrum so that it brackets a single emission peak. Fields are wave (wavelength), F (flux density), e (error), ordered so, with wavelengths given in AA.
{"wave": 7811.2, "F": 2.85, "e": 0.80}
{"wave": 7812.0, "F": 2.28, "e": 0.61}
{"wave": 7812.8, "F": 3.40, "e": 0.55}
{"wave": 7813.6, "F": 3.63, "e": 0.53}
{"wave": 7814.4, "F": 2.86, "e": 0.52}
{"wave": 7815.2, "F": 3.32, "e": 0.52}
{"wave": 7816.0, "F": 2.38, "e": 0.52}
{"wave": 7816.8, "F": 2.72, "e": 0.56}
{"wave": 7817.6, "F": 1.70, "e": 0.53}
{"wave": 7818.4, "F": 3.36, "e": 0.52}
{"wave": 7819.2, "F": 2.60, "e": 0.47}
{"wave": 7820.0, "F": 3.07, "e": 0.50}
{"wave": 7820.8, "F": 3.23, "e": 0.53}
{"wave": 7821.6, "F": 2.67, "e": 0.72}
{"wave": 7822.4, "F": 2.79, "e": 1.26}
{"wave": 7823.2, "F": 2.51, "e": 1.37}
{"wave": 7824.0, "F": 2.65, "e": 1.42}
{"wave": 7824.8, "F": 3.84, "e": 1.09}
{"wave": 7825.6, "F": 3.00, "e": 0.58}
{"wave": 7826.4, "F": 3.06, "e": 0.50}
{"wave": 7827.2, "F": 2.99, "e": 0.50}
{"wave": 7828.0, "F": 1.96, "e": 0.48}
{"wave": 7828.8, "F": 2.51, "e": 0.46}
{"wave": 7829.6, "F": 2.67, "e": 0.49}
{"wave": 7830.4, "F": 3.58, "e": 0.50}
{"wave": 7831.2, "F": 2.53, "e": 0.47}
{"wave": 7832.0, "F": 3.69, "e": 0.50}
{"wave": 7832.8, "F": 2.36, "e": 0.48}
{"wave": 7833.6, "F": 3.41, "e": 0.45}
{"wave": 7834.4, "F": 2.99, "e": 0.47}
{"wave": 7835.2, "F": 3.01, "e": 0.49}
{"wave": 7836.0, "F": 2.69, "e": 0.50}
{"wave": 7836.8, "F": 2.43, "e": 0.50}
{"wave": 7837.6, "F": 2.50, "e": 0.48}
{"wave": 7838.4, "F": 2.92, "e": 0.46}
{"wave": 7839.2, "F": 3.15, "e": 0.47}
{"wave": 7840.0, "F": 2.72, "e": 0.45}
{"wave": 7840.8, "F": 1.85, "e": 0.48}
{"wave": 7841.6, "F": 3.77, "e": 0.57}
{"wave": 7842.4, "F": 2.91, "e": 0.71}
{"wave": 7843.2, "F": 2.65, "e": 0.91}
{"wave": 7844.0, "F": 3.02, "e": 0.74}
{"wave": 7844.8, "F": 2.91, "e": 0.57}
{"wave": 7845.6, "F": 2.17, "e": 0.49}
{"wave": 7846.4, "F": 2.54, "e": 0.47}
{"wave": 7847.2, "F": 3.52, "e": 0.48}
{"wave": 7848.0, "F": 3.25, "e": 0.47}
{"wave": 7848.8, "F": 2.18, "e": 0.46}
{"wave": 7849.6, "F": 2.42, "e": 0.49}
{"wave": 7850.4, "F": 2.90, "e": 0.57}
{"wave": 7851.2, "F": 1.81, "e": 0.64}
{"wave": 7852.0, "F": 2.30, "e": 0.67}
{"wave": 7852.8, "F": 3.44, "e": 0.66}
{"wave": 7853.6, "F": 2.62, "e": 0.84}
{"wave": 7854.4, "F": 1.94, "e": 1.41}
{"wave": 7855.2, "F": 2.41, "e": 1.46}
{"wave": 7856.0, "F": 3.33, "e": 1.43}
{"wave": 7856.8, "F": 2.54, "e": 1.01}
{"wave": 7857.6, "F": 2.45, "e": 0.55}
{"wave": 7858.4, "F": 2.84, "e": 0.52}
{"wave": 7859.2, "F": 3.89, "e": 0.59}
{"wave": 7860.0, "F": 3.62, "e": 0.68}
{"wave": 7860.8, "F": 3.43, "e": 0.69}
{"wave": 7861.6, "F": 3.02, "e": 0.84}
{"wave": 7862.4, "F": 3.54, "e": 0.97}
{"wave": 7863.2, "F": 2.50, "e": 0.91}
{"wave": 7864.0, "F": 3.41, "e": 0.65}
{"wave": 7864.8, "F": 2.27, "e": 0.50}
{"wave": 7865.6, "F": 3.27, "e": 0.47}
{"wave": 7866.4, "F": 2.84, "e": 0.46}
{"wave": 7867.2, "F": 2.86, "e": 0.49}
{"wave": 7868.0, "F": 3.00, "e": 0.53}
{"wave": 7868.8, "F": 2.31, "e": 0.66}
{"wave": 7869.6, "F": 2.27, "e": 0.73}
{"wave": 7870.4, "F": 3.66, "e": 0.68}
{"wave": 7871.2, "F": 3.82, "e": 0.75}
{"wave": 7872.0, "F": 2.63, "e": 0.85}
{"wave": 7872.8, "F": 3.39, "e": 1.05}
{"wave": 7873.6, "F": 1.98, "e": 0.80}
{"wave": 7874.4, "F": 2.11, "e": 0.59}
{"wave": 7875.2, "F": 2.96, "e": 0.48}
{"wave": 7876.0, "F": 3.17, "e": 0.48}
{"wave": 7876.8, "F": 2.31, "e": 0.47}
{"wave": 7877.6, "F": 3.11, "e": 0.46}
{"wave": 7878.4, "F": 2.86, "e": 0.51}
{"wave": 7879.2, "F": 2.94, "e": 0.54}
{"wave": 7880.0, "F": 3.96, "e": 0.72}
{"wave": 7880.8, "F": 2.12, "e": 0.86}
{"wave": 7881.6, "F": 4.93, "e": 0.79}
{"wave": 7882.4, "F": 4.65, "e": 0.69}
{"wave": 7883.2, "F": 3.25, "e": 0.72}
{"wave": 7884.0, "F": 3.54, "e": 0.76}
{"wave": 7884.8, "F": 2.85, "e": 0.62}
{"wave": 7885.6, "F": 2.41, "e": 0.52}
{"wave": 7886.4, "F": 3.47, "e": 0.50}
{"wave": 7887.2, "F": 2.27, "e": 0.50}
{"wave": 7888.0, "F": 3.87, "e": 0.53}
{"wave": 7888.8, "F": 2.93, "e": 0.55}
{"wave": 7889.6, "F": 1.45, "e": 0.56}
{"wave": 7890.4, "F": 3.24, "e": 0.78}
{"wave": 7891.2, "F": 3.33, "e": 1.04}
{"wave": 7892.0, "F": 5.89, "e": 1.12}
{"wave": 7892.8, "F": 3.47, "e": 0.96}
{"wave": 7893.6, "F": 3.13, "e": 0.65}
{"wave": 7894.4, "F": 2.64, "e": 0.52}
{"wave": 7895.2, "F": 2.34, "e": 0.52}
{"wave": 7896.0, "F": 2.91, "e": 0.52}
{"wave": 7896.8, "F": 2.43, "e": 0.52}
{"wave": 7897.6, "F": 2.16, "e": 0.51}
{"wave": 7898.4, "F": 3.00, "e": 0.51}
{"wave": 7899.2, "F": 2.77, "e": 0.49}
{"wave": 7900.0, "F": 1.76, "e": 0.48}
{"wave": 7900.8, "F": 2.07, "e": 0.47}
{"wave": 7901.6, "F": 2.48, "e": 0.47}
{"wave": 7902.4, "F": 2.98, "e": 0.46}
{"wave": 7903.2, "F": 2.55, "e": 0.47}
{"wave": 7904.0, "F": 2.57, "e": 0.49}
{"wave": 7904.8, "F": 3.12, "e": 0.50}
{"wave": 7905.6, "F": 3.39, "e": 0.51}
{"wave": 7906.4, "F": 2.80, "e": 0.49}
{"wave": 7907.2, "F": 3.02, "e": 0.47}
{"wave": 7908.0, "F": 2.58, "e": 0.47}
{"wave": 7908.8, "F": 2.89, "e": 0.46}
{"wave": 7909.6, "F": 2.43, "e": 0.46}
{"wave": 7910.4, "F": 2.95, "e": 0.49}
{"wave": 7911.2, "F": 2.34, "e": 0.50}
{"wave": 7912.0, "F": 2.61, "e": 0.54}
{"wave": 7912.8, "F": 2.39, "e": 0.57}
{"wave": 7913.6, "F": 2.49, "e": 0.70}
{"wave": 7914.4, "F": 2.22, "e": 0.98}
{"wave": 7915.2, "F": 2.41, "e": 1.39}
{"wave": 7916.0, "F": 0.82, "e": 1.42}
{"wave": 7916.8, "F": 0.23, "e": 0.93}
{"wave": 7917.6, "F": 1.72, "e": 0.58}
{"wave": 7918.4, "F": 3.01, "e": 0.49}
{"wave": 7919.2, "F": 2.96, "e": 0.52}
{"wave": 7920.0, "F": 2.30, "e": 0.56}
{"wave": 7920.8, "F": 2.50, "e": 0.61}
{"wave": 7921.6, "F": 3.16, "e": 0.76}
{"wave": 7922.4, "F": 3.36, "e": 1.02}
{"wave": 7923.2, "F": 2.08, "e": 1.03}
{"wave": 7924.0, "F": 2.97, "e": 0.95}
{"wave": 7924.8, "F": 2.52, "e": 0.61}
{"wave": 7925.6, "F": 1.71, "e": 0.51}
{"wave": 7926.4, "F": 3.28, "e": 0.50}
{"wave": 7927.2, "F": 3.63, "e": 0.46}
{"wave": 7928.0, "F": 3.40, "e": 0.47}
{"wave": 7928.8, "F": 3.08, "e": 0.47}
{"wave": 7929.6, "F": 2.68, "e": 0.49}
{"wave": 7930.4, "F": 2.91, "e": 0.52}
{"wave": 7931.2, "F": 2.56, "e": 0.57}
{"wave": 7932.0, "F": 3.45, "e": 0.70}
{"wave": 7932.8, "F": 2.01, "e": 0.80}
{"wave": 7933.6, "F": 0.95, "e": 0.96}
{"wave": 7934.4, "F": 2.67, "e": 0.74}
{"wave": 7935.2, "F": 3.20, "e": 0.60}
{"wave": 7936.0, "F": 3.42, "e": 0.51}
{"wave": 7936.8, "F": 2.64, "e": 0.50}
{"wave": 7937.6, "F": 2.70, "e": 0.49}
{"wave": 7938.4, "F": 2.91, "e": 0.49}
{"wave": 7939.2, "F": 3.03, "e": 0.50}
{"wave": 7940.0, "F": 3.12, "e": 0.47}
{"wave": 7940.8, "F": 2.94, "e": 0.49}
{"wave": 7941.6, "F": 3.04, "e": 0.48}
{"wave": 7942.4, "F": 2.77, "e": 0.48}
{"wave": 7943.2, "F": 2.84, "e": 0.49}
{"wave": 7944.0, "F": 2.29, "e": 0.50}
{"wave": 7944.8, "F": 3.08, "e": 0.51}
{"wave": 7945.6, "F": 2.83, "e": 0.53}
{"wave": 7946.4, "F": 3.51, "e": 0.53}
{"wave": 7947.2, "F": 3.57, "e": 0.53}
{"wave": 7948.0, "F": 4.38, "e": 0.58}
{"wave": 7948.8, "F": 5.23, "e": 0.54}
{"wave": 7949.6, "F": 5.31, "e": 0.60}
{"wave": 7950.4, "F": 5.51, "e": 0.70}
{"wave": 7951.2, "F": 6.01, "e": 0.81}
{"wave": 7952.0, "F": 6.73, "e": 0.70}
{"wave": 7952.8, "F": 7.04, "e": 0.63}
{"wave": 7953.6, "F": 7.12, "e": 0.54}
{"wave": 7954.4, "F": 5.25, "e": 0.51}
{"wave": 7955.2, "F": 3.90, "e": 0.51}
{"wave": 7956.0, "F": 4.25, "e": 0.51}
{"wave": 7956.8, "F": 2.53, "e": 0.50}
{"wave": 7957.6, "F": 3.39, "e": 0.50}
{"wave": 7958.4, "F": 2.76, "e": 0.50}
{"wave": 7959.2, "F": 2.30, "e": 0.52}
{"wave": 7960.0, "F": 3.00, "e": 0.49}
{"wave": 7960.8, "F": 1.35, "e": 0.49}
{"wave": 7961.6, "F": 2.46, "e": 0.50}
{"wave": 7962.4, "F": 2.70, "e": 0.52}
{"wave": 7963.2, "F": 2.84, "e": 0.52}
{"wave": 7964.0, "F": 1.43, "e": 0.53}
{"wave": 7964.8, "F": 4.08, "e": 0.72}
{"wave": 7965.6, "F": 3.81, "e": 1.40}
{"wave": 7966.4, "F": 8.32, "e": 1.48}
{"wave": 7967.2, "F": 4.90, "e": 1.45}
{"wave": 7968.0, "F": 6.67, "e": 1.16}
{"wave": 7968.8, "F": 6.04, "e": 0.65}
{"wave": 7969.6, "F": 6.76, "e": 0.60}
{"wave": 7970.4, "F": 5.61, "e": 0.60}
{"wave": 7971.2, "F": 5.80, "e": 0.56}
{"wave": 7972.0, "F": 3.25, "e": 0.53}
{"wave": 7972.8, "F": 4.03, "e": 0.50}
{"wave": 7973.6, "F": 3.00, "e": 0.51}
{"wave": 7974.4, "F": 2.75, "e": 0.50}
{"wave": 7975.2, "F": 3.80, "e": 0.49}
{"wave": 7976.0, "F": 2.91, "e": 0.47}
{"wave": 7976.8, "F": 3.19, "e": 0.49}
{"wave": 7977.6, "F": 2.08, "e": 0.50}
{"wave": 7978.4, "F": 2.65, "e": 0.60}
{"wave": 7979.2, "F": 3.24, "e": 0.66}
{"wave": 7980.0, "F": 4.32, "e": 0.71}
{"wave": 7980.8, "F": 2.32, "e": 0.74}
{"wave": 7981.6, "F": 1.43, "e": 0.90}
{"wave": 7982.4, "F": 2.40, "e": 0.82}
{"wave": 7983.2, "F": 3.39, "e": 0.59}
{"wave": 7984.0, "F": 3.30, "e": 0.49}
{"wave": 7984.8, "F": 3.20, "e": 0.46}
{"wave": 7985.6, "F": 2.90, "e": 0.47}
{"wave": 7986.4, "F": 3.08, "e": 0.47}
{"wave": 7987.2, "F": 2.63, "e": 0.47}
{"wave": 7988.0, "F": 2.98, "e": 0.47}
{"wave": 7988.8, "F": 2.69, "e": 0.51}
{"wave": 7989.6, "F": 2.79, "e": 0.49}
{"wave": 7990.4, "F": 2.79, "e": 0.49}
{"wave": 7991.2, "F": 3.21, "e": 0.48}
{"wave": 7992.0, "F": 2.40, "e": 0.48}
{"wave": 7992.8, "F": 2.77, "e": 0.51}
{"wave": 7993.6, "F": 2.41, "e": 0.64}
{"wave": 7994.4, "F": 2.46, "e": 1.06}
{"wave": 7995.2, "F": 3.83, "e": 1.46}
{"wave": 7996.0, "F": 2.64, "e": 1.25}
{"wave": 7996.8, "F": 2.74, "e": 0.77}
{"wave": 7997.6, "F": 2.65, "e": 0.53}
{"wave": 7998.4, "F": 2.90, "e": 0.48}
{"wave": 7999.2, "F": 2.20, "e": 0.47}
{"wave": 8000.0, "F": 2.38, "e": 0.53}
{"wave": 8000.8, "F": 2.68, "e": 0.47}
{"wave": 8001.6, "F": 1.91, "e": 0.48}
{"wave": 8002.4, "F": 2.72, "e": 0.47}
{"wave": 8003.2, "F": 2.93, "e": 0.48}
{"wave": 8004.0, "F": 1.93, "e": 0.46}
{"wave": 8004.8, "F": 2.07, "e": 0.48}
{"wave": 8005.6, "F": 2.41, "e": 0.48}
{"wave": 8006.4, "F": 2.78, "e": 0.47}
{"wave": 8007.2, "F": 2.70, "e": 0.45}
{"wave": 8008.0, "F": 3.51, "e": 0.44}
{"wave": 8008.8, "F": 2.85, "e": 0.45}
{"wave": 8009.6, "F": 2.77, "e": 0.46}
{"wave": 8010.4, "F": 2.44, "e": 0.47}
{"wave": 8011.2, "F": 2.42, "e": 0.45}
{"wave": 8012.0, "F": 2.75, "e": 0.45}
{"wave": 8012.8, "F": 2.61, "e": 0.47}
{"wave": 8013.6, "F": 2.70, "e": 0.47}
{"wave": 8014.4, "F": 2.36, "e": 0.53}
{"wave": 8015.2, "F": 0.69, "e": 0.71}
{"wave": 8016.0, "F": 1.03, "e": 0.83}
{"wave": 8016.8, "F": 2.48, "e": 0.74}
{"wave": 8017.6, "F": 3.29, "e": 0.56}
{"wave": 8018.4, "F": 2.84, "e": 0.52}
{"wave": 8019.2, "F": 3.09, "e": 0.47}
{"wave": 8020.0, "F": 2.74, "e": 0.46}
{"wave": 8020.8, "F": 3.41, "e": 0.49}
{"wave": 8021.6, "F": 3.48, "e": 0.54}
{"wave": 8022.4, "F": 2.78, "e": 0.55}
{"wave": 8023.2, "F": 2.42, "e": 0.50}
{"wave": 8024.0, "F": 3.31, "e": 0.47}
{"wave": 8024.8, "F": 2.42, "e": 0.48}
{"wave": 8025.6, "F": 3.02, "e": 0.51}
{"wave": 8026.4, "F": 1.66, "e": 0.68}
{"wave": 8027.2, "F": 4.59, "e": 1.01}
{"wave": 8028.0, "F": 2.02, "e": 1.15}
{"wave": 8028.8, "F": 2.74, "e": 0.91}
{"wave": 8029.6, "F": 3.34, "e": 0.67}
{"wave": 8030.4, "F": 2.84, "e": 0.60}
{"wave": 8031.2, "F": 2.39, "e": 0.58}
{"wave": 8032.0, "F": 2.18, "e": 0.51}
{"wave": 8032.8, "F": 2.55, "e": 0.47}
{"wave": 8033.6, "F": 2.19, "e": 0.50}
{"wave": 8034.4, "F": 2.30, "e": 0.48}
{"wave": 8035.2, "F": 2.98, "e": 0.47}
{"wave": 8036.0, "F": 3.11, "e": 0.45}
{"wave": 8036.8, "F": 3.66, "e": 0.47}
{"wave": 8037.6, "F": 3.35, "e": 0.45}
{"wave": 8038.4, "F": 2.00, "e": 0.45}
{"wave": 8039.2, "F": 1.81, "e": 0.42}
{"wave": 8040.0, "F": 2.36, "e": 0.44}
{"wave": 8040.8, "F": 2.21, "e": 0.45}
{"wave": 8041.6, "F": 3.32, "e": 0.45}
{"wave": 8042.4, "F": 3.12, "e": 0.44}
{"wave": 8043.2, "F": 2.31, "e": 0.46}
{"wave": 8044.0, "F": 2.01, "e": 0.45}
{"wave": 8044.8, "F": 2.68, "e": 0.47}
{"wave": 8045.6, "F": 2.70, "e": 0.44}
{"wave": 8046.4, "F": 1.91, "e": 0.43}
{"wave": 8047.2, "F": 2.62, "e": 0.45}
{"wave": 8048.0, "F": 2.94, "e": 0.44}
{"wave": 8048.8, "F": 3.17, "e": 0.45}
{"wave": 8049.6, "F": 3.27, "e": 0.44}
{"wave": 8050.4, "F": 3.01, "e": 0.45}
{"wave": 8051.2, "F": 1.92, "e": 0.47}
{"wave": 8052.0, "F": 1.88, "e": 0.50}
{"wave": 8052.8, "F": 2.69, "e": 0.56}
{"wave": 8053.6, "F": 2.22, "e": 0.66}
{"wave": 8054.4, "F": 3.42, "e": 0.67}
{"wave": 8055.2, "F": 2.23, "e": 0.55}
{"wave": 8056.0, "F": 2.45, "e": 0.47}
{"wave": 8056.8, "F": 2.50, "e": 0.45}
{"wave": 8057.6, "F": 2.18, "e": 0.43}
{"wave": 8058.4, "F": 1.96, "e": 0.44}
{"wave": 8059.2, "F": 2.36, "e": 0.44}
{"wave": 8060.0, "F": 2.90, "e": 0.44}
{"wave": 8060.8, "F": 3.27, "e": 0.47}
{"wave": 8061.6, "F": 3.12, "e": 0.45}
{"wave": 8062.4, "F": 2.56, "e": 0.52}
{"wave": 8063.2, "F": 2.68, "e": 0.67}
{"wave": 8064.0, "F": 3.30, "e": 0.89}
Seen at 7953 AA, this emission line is [S II] 6716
